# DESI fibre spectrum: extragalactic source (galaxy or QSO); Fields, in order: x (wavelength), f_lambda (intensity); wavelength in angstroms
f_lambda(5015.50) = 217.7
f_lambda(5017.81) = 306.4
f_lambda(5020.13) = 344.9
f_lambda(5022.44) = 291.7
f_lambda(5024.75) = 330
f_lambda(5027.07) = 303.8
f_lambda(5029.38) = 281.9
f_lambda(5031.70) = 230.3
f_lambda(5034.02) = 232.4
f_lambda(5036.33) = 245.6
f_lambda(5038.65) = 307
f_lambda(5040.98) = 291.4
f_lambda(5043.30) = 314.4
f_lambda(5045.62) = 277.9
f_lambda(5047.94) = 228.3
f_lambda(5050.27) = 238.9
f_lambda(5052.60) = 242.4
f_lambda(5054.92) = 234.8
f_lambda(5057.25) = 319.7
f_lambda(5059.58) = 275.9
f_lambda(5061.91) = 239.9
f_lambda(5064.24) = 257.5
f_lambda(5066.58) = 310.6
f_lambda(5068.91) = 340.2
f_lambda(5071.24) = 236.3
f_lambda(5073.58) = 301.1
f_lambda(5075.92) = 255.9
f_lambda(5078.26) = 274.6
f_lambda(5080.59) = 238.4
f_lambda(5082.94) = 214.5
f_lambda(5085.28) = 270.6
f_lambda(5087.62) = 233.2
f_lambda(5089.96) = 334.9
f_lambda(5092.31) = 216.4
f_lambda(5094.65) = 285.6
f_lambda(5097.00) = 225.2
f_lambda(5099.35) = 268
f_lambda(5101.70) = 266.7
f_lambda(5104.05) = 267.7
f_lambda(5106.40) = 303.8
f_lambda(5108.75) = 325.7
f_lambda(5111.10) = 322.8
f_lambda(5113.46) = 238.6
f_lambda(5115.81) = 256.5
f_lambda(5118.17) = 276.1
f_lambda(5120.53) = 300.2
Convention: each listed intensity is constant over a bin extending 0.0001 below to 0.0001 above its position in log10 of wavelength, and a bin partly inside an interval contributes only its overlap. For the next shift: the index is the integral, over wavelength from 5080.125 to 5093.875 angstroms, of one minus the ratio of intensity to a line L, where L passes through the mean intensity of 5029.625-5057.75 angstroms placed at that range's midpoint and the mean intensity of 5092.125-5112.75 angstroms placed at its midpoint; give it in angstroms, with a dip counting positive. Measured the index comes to 1.0 angstroms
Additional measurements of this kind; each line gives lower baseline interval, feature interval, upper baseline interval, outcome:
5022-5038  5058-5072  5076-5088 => -1.2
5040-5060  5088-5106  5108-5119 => 0.8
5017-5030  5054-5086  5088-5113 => 2.4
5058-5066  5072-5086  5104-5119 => 0.7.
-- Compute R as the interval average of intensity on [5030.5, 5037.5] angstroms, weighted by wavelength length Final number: 237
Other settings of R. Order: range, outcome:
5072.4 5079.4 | 277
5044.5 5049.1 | 253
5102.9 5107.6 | 286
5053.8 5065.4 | 266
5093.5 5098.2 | 255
